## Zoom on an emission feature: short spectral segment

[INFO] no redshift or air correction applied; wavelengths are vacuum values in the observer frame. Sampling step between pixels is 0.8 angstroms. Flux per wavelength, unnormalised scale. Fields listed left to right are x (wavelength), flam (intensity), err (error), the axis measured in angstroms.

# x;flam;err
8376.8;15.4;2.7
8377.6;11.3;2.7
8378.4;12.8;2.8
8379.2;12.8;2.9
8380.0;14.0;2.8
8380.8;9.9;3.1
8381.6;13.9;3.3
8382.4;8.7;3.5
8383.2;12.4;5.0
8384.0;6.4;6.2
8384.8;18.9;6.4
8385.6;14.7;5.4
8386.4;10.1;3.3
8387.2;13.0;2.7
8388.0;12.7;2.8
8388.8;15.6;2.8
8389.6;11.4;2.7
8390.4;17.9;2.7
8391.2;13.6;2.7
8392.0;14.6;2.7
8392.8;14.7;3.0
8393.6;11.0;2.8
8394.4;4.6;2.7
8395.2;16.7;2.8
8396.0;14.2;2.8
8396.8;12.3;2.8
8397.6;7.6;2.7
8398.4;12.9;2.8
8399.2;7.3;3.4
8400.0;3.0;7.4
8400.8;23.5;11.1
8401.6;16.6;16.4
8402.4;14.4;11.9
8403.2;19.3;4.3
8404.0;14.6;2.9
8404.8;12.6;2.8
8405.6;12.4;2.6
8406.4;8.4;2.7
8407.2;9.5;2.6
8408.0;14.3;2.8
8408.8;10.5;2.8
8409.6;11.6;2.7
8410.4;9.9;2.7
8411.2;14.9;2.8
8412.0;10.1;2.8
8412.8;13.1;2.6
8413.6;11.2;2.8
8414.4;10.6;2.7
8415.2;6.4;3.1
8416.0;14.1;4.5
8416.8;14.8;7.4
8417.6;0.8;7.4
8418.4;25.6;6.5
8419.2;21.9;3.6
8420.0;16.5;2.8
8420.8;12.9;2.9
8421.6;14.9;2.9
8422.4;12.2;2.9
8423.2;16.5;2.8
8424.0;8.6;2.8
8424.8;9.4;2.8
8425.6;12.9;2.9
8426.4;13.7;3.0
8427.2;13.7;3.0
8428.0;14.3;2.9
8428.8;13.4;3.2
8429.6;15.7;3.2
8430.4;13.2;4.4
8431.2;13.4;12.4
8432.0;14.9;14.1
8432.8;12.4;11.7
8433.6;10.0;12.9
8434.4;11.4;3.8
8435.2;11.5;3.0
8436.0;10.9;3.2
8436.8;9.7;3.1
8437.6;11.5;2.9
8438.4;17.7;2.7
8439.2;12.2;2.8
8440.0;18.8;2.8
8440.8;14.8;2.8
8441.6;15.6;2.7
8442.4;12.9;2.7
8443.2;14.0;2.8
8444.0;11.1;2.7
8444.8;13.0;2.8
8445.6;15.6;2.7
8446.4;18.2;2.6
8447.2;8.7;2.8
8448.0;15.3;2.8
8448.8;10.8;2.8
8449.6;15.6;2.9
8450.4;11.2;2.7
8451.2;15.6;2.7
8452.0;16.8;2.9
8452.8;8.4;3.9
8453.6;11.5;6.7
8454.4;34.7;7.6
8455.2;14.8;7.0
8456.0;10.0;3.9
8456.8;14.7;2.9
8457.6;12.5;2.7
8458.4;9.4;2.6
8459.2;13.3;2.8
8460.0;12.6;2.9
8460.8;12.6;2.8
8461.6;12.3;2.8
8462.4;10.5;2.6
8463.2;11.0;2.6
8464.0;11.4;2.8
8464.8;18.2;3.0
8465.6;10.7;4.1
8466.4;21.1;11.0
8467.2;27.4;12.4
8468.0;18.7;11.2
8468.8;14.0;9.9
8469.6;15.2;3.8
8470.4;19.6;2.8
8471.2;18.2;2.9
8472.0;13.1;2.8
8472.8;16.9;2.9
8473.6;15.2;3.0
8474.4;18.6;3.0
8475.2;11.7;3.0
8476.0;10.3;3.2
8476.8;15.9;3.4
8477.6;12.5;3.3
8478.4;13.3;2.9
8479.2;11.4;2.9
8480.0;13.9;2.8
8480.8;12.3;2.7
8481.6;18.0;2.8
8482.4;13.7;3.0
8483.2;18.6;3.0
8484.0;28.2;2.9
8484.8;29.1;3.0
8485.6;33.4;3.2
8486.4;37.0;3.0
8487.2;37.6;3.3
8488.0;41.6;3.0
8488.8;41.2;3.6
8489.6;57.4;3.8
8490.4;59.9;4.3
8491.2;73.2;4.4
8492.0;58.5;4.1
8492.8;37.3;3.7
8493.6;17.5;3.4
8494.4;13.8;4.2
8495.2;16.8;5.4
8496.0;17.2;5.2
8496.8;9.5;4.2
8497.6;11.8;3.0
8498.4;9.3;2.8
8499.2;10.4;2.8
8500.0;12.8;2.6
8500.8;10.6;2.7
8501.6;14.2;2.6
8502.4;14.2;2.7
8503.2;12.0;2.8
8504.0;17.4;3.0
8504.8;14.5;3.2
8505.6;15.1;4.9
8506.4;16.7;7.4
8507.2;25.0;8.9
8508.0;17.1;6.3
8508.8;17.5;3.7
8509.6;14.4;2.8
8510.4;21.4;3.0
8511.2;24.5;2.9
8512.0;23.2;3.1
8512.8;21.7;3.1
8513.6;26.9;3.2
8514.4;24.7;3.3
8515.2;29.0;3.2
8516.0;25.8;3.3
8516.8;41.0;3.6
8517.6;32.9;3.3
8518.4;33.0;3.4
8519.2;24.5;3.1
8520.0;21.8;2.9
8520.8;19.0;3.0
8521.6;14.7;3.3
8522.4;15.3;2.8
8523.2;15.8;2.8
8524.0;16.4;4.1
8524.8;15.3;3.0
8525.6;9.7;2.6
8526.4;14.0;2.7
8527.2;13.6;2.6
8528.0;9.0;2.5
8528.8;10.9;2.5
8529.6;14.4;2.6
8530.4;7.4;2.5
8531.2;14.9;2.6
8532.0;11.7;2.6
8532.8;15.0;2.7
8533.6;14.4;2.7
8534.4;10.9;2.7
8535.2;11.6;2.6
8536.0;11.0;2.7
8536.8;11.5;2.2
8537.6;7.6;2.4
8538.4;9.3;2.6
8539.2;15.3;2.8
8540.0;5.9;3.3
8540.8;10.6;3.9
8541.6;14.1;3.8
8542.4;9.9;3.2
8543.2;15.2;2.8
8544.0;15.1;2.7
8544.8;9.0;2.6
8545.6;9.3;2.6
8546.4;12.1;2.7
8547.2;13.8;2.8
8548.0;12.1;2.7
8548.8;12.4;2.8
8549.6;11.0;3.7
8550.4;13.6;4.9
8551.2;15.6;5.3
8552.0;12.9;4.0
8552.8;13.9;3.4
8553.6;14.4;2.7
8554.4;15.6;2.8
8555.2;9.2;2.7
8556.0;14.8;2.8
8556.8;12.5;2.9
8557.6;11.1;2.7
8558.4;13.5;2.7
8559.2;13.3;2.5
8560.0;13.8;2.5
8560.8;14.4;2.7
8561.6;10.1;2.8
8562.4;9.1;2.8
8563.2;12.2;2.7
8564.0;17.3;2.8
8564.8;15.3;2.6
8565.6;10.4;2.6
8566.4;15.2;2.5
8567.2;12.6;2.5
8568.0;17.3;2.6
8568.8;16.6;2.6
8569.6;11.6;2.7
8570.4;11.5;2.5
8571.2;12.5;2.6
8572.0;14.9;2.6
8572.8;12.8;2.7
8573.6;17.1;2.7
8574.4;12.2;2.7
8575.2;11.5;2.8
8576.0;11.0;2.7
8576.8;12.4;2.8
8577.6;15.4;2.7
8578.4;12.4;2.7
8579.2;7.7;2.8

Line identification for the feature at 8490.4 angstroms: H-alpha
